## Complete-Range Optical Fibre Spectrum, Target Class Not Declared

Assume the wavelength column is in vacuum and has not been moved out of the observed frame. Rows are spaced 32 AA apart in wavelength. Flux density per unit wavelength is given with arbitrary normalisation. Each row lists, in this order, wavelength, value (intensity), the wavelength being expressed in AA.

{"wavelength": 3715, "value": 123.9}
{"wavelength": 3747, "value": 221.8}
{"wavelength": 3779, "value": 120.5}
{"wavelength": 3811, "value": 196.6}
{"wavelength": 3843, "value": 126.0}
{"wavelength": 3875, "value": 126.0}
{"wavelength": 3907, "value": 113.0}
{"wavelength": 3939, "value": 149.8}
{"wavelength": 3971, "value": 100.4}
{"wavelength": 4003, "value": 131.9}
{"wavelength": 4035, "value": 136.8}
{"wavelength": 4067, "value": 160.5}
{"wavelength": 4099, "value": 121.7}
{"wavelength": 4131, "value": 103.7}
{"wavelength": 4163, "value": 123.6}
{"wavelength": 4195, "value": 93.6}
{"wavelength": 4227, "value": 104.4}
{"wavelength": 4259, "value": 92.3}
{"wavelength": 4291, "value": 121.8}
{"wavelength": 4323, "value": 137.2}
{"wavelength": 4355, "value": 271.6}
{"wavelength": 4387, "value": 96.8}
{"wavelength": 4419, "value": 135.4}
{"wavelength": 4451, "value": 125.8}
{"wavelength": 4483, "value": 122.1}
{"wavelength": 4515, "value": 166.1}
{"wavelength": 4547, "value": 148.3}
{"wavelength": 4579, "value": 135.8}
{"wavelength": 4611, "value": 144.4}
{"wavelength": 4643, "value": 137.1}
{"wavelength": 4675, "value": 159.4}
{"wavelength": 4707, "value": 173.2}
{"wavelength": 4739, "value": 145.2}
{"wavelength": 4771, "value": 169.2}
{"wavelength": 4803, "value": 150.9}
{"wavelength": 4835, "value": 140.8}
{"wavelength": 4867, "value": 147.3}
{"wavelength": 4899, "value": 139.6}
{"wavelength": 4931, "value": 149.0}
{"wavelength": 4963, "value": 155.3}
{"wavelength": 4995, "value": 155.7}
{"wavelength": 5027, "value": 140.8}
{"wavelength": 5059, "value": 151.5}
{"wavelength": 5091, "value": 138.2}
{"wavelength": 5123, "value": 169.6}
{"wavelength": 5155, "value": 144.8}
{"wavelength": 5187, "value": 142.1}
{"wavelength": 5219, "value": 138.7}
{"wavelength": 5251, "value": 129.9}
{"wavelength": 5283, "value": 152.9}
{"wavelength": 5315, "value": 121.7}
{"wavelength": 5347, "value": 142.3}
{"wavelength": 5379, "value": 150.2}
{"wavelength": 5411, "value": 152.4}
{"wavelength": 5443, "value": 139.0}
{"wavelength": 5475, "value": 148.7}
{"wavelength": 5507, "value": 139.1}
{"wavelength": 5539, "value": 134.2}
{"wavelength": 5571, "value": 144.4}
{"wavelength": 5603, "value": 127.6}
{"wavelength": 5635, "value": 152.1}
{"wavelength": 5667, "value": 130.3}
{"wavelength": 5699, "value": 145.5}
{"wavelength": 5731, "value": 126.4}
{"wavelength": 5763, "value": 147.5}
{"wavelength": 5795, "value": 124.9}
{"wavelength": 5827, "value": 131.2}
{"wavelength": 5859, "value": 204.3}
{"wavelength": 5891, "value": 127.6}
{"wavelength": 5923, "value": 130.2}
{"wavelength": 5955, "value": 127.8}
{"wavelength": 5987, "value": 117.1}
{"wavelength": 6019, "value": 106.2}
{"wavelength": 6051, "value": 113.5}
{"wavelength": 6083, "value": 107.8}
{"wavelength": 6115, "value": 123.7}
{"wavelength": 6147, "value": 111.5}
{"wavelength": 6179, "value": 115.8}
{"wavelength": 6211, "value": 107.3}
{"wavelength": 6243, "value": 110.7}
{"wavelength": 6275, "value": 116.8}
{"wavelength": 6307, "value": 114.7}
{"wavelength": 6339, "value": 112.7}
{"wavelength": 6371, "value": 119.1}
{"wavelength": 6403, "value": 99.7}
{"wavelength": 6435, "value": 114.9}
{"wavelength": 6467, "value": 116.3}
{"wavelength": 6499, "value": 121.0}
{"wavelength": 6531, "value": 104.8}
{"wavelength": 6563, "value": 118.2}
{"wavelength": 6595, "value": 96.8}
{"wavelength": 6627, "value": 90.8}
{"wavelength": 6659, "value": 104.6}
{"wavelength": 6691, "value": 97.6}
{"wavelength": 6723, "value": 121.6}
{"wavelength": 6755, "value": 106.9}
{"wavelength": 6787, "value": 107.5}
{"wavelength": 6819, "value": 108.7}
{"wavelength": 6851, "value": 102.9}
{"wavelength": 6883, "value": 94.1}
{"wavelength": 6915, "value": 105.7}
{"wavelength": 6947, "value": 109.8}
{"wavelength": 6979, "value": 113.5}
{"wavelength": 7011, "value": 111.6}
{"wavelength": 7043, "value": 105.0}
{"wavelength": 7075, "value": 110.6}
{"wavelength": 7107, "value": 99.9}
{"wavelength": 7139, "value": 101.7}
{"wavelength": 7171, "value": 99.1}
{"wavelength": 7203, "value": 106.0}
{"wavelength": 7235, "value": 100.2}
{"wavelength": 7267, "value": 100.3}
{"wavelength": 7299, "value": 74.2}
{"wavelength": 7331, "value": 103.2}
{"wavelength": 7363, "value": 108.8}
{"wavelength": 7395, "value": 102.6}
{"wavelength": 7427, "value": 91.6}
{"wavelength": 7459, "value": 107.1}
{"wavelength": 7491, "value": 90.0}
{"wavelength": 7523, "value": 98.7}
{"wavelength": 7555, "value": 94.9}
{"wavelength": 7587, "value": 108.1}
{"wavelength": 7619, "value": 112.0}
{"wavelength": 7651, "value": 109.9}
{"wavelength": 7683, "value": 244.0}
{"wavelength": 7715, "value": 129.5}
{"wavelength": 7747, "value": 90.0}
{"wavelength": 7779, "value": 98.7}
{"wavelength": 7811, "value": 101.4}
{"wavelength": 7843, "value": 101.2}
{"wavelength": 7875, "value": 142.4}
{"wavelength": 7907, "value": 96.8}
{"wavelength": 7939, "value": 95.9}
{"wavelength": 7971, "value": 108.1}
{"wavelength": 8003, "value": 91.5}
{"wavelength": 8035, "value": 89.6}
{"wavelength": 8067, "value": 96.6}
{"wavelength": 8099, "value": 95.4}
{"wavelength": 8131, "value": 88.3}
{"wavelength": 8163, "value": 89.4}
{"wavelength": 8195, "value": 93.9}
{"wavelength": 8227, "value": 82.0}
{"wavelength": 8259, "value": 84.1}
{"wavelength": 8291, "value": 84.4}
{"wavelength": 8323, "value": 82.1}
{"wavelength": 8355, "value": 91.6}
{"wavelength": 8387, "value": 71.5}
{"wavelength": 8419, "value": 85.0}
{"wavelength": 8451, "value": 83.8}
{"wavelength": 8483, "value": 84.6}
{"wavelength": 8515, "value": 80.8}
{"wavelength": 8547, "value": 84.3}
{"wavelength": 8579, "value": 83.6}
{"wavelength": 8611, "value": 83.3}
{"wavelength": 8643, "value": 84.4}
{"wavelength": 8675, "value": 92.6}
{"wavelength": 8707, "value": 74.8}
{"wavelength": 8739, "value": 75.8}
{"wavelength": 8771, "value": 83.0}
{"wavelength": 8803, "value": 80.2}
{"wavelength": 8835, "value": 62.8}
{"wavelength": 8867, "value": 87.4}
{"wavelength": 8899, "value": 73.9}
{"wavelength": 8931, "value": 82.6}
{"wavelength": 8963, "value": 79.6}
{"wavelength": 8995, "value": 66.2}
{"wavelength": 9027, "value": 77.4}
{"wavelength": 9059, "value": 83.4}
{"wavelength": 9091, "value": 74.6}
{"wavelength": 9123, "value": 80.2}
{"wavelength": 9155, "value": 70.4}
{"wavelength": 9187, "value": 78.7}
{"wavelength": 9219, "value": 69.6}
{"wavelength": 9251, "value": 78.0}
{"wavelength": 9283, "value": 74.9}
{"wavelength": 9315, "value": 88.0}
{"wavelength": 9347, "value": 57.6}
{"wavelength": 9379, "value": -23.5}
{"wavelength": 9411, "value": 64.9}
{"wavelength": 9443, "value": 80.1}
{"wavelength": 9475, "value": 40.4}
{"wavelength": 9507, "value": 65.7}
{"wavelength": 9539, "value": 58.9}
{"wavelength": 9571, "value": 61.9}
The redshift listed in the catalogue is 0.17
